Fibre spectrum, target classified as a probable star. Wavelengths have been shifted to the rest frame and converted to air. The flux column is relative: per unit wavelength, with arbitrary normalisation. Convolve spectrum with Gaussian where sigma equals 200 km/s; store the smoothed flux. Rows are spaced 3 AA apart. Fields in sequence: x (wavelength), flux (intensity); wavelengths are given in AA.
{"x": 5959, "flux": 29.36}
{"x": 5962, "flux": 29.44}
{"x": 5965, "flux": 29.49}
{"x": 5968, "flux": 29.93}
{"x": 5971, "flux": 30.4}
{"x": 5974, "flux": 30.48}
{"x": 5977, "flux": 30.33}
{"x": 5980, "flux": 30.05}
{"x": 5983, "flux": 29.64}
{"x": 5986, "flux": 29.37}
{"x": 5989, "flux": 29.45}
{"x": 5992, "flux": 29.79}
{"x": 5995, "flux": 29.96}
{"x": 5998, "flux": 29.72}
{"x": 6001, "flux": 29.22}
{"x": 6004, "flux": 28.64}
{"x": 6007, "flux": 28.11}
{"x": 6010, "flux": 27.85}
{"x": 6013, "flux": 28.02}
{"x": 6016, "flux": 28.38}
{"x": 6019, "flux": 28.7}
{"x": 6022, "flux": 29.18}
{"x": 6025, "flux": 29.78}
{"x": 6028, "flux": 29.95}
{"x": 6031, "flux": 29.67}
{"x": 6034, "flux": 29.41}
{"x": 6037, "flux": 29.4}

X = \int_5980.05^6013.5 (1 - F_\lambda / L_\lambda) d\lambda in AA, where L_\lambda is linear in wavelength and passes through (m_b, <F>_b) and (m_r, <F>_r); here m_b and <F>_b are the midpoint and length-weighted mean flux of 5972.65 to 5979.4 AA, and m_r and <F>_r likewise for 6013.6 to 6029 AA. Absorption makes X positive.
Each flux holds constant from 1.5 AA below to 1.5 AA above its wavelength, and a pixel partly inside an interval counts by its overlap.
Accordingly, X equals 0.7 AA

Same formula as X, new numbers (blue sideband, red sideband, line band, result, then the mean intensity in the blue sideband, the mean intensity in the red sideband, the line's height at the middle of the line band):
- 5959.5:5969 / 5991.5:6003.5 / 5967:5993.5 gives -0.32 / 29.6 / 29.6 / 29.6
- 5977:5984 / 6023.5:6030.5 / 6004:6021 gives 0.91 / 30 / 29.8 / 29.9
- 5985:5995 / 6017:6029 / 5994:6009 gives 0.23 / 29.6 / 29.3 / 29.5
